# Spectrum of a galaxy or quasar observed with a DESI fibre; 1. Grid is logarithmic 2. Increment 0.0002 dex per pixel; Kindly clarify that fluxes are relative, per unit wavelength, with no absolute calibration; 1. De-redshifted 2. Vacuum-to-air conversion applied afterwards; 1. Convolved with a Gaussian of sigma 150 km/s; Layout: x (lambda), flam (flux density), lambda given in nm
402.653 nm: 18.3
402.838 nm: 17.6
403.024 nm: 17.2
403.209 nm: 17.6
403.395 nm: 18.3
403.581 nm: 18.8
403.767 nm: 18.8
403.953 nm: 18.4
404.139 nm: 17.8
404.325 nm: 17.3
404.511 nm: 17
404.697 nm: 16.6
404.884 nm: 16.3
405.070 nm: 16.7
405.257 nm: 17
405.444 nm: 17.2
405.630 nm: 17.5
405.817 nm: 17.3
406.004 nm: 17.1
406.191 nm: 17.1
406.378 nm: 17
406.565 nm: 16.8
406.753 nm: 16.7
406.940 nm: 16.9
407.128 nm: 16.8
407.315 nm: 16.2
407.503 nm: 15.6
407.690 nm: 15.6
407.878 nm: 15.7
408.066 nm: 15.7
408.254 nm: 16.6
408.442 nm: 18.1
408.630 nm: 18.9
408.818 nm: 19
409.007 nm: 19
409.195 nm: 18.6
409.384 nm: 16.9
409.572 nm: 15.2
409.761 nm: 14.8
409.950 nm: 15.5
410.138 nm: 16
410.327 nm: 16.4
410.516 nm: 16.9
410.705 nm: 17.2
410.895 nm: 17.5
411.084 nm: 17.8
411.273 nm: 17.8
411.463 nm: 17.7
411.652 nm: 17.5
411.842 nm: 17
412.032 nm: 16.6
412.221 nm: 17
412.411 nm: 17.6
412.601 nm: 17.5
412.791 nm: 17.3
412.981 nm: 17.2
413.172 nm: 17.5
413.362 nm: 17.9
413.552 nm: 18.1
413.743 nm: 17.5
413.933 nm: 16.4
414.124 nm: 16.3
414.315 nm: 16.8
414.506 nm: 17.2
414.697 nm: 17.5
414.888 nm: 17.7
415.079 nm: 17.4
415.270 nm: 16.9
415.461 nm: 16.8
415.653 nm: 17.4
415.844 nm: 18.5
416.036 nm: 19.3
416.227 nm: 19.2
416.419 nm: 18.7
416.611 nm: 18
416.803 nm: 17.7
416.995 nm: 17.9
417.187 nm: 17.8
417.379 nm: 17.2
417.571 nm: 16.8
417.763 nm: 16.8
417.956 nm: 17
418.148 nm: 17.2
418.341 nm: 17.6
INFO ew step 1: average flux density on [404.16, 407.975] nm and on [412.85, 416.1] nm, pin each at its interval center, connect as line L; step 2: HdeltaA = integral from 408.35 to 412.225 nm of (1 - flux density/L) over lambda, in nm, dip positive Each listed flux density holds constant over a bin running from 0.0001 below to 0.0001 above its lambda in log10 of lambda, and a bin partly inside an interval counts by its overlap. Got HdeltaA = -0.03 nm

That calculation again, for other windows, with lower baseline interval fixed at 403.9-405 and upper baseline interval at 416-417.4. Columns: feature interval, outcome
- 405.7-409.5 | 0.08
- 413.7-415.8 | 0.11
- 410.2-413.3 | 0.09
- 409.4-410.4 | 0.11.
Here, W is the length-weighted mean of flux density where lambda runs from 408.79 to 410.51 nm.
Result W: 16.7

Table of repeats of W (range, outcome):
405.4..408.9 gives 16.9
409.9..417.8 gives 17.4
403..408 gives 17.1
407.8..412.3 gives 17.1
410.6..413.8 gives 17.4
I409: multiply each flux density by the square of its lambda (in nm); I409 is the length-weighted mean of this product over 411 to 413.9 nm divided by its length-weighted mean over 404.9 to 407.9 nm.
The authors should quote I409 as 1.08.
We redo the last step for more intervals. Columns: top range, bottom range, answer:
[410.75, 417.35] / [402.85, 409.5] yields 1.06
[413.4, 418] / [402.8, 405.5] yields 1.06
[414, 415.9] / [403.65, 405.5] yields 1.04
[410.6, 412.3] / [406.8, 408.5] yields 1.08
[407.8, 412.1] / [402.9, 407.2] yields 1.01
